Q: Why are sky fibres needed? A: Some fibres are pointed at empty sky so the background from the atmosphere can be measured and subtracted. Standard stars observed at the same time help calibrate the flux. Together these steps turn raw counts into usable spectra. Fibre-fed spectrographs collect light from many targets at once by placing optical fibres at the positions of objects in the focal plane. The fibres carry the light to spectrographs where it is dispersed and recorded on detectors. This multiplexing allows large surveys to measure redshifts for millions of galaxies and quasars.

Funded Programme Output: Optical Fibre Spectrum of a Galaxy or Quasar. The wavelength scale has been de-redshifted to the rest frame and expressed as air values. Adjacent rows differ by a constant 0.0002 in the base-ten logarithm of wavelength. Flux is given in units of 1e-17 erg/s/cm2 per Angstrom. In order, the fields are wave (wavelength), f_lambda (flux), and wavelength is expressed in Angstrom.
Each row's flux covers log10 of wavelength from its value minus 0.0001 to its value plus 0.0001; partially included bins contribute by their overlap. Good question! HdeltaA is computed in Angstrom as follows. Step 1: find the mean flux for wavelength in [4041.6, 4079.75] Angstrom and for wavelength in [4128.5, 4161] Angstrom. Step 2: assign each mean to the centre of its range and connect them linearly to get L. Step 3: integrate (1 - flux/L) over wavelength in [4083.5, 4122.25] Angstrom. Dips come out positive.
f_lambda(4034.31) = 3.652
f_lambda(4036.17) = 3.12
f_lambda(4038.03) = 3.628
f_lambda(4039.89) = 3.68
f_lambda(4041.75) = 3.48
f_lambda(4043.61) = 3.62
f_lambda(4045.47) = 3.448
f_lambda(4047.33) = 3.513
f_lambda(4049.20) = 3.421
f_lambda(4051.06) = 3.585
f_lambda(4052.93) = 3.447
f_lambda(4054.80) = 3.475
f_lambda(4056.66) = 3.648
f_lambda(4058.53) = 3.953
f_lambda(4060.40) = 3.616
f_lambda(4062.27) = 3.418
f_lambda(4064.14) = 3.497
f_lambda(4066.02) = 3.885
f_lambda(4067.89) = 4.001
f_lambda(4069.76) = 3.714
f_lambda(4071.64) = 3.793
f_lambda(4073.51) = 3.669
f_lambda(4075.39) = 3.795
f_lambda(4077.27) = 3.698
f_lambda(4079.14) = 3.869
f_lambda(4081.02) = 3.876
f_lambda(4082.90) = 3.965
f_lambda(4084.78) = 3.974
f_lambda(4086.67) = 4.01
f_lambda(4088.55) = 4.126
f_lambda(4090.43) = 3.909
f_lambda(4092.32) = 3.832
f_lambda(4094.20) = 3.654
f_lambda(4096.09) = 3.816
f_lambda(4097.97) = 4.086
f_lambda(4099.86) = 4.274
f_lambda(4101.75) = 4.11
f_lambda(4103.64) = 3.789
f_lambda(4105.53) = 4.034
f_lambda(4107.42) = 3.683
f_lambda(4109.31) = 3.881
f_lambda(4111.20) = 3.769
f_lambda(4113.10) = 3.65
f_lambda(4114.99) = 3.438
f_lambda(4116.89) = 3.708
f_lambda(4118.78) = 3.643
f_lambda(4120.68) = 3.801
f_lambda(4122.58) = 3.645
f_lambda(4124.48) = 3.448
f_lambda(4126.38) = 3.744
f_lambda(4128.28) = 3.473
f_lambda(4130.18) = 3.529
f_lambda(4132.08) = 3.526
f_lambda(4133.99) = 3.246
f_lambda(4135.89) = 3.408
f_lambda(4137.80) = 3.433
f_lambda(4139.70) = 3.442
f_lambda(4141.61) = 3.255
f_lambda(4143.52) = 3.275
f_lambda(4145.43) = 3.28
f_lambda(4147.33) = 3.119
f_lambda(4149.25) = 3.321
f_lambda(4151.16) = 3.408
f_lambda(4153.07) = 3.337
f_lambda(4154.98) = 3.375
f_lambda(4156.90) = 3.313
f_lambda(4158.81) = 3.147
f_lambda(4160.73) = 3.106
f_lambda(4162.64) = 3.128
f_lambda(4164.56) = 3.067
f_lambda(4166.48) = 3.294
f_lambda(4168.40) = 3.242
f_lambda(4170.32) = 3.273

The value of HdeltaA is -4.1 Angstrom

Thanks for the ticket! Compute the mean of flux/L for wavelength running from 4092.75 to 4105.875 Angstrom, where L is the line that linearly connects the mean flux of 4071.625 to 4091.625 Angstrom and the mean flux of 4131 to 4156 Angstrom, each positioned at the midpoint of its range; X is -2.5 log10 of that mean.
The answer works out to -0.07 mag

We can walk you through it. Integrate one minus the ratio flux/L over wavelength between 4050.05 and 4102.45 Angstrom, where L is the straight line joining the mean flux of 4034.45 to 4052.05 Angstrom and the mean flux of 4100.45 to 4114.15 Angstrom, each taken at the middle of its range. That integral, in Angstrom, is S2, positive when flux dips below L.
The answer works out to -1.7 Angstrom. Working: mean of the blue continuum 3.51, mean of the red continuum 3.85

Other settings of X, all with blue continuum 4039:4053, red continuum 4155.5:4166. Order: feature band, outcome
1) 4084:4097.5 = -0.15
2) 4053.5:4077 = -0.07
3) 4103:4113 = -0.15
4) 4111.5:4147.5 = -0.07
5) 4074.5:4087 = -0.14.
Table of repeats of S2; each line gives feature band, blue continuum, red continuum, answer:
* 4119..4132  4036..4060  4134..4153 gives -0.9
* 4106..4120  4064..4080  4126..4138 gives -0.5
